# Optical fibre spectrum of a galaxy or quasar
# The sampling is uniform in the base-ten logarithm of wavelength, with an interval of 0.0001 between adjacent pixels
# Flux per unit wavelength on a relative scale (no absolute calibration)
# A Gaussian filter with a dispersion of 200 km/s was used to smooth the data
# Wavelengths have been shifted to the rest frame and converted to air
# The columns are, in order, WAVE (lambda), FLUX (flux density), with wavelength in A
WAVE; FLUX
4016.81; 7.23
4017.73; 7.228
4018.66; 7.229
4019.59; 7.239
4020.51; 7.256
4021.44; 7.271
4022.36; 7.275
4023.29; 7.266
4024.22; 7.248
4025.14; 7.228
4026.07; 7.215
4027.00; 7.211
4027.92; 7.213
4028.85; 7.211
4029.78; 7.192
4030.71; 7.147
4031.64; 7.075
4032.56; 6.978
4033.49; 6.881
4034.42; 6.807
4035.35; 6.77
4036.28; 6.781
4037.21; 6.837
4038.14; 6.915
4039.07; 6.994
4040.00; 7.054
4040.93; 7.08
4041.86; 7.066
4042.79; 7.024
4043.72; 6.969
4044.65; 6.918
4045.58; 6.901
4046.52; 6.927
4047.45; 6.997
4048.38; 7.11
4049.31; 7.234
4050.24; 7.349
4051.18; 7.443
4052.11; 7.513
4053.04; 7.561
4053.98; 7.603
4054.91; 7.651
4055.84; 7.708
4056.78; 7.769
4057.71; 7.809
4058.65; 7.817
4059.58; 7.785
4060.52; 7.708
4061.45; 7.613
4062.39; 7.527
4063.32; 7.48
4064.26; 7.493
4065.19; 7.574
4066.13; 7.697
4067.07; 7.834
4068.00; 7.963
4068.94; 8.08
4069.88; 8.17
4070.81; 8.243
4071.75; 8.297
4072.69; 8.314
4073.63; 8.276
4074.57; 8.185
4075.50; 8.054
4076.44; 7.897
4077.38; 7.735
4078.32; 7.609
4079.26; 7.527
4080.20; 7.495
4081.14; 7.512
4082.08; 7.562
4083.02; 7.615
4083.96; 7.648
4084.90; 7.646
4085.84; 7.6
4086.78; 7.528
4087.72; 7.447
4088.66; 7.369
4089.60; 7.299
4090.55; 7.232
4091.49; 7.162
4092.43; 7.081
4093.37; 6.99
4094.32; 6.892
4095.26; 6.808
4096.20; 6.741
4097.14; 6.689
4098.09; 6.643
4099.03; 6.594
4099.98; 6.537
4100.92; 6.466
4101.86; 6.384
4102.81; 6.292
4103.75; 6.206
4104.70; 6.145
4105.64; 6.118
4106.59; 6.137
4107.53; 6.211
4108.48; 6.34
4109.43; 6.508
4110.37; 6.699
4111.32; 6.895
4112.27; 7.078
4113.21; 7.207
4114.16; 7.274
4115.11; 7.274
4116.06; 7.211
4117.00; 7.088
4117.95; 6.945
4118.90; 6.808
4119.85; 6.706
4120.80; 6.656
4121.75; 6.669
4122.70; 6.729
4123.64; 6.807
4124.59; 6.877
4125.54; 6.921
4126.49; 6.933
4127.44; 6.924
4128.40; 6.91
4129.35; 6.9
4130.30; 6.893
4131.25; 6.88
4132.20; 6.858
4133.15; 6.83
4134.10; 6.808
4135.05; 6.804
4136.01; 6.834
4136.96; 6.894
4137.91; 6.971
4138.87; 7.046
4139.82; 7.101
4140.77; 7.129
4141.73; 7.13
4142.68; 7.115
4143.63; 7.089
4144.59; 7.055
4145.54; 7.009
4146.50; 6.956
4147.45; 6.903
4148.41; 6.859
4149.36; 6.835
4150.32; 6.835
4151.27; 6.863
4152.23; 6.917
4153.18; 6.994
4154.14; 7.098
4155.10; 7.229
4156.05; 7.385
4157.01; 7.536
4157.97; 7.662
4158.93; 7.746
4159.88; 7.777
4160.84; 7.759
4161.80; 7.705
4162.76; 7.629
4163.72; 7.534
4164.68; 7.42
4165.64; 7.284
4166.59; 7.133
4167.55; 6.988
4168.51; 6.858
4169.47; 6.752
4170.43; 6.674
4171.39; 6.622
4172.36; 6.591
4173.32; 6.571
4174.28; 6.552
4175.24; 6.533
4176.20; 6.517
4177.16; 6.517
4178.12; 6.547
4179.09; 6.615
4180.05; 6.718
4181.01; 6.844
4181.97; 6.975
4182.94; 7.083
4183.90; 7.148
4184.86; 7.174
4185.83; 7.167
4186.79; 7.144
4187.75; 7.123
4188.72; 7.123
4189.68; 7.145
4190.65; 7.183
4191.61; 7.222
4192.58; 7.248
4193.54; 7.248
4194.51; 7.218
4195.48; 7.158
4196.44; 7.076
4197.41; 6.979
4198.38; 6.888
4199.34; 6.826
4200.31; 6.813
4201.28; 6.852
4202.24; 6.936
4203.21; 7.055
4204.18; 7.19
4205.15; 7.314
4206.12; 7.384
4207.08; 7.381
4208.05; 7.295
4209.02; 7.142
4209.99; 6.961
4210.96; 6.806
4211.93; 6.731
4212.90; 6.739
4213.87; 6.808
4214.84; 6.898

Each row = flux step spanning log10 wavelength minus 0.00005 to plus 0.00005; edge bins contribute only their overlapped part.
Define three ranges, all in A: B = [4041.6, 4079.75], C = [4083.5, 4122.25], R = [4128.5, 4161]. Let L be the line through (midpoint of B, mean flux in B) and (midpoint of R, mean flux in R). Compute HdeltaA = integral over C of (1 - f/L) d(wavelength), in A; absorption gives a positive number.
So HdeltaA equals 2.58 A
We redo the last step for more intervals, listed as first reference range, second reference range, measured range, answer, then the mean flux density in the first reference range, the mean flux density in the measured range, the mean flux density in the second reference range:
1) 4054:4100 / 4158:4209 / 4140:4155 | 0.50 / 7.56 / 6.99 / 7.07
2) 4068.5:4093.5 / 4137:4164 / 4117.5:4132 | 1.07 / 7.7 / 6.84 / 7.2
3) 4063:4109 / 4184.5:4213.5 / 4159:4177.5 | 0.25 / 7.28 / 7.04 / 7.08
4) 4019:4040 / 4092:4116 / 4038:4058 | -0.78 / 7.09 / 7.26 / 6.66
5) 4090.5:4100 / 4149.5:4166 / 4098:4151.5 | 2.17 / 6.85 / 6.81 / 7.36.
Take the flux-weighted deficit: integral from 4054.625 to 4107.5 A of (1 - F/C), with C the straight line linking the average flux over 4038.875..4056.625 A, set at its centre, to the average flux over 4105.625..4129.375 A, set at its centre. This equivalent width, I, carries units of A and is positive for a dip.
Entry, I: -2.6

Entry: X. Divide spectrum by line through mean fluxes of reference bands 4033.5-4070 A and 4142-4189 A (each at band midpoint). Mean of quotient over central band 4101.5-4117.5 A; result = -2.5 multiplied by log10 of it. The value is 0.09 mag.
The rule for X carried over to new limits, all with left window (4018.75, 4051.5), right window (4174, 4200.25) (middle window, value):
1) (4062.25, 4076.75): -0.13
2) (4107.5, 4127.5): 0.02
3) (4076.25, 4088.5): -0.08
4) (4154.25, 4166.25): -0.08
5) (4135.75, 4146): -0.01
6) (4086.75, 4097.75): -0.01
